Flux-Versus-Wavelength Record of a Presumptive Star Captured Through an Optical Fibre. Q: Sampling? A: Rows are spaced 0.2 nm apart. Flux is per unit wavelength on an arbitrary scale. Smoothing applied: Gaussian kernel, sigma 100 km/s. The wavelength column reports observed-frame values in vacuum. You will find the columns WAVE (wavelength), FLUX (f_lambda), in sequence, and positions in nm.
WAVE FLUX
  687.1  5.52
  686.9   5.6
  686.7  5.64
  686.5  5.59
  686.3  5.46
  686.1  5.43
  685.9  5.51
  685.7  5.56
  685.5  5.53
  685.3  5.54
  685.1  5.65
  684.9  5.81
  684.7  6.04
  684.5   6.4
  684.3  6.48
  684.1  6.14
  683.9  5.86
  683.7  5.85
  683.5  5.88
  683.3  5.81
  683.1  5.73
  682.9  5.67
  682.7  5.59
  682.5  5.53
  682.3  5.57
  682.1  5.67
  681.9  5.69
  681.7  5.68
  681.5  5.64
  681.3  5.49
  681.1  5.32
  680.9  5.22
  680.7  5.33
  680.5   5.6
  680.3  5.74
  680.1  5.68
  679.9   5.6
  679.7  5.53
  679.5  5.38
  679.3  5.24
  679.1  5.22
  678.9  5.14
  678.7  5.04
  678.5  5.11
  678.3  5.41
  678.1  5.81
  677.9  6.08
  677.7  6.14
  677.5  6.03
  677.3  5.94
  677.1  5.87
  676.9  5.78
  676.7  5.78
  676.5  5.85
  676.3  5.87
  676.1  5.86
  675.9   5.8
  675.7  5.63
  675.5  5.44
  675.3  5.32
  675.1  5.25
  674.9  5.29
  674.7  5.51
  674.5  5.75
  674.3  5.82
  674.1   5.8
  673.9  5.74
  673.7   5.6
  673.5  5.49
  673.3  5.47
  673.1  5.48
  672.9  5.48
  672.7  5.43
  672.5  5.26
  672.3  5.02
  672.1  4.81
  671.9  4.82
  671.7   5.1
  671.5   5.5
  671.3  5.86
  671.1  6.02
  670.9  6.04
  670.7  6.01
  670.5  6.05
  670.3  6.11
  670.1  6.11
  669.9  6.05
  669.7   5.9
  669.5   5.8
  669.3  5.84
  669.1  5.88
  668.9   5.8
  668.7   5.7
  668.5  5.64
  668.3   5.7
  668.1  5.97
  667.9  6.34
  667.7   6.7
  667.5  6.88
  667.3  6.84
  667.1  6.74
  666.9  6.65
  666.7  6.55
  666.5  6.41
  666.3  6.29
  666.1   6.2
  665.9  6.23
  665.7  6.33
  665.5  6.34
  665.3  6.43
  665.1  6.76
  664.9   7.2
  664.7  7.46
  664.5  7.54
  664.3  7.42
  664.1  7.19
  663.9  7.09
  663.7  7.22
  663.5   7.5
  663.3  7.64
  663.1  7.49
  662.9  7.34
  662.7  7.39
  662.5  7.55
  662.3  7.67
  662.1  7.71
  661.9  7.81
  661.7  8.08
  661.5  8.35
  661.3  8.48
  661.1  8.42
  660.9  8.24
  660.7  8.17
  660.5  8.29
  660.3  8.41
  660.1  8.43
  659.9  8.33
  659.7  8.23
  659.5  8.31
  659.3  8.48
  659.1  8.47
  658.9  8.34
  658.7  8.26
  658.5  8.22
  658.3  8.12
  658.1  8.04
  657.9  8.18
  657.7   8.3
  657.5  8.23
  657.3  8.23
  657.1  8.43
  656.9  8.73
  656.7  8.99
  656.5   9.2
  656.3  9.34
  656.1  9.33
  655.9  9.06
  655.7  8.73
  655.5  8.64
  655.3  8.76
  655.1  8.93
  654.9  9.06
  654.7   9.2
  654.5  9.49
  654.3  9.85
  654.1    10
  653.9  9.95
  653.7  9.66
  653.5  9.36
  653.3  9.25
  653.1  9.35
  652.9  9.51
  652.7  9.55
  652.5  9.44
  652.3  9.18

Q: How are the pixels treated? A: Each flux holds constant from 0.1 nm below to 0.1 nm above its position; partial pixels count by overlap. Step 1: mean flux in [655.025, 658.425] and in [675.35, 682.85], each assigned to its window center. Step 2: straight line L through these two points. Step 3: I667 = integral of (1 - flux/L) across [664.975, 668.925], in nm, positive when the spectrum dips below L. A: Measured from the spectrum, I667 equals 0.50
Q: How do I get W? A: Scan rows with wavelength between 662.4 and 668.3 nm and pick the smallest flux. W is 5.7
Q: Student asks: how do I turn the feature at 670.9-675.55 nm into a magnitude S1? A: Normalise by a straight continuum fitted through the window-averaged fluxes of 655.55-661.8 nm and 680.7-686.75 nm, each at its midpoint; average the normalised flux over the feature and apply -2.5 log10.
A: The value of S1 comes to 0.247 mag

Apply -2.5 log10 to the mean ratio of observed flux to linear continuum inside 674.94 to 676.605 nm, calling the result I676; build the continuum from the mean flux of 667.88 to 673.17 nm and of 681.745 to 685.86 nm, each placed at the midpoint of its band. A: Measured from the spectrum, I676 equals 0.02 mag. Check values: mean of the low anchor 5.68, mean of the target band 5.62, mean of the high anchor 5.79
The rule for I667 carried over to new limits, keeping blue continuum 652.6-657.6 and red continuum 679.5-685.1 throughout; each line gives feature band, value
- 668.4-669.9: 0.32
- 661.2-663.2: 0.11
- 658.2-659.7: 0.06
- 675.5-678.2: 0.23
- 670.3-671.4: 0.18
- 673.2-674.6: 0.23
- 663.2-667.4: 0.54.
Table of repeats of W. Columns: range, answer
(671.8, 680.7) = 4.81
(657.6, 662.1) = 7.71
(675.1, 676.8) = 5.25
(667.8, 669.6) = 5.64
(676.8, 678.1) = 5.78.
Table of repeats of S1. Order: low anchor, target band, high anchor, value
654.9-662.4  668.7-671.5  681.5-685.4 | 0.214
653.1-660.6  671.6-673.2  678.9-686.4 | 0.311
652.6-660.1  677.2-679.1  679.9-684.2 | 0.098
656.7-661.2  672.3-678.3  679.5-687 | 0.155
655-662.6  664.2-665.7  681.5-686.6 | 0.116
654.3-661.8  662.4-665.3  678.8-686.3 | 0.081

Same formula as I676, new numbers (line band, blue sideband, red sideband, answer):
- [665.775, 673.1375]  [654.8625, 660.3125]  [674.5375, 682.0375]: 0.16 mag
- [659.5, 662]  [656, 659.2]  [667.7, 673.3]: -0.06 mag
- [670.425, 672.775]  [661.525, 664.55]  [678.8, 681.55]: 0.18 mag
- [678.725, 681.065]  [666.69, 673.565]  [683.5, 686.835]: 0.08 mag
